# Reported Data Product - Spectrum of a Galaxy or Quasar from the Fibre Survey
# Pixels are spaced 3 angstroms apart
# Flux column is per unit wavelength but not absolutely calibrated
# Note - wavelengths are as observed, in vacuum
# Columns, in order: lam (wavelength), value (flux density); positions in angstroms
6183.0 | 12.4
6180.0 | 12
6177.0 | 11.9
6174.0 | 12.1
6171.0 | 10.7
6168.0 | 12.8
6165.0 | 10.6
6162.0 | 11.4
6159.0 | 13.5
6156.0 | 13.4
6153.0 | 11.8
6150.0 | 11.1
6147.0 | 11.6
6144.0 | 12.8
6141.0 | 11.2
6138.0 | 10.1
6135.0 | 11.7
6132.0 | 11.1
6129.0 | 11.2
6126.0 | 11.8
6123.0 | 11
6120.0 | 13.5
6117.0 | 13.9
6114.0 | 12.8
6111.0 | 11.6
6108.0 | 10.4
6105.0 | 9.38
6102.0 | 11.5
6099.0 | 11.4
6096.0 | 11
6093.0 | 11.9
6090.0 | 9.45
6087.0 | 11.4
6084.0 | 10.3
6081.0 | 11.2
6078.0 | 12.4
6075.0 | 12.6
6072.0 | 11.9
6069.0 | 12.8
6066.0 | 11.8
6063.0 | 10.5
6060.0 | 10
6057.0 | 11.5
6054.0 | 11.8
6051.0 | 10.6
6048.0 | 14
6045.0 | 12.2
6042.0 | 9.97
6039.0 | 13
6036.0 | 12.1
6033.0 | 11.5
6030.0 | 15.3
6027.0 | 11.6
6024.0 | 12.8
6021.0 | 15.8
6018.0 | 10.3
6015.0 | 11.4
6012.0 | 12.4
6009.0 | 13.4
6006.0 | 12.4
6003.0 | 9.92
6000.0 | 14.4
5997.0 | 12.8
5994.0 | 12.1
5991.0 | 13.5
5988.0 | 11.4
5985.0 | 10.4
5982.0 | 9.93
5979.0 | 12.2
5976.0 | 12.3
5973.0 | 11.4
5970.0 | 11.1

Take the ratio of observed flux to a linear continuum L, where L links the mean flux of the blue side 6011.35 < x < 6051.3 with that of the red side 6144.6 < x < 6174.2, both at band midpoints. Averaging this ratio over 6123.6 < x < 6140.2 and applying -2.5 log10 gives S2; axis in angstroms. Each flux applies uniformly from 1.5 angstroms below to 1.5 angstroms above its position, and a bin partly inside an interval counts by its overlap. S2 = 0.08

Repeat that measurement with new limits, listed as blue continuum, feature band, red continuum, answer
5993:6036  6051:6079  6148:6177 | 0.07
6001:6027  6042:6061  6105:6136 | 0.05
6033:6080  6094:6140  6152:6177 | 0.04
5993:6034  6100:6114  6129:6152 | 0.07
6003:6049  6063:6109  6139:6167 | 0.08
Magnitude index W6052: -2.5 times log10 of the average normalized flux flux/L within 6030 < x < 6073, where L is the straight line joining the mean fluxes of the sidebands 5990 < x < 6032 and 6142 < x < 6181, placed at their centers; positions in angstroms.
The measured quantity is 0.06 mag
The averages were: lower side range 12.7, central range 11.8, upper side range 12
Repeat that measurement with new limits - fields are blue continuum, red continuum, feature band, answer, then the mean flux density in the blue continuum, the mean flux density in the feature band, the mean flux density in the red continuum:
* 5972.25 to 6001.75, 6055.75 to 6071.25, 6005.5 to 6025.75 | -0.077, 12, 12.6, 11.3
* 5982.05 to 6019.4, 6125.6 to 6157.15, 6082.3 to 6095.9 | 0.090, 12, 10.8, 11.6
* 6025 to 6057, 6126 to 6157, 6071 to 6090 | 0.046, 12.2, 11.5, 11.6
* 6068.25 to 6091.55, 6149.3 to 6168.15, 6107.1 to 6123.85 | -0.051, 11.5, 12.3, 12.1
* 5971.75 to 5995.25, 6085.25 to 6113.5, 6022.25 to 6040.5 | -0.126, 11.7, 12.8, 11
